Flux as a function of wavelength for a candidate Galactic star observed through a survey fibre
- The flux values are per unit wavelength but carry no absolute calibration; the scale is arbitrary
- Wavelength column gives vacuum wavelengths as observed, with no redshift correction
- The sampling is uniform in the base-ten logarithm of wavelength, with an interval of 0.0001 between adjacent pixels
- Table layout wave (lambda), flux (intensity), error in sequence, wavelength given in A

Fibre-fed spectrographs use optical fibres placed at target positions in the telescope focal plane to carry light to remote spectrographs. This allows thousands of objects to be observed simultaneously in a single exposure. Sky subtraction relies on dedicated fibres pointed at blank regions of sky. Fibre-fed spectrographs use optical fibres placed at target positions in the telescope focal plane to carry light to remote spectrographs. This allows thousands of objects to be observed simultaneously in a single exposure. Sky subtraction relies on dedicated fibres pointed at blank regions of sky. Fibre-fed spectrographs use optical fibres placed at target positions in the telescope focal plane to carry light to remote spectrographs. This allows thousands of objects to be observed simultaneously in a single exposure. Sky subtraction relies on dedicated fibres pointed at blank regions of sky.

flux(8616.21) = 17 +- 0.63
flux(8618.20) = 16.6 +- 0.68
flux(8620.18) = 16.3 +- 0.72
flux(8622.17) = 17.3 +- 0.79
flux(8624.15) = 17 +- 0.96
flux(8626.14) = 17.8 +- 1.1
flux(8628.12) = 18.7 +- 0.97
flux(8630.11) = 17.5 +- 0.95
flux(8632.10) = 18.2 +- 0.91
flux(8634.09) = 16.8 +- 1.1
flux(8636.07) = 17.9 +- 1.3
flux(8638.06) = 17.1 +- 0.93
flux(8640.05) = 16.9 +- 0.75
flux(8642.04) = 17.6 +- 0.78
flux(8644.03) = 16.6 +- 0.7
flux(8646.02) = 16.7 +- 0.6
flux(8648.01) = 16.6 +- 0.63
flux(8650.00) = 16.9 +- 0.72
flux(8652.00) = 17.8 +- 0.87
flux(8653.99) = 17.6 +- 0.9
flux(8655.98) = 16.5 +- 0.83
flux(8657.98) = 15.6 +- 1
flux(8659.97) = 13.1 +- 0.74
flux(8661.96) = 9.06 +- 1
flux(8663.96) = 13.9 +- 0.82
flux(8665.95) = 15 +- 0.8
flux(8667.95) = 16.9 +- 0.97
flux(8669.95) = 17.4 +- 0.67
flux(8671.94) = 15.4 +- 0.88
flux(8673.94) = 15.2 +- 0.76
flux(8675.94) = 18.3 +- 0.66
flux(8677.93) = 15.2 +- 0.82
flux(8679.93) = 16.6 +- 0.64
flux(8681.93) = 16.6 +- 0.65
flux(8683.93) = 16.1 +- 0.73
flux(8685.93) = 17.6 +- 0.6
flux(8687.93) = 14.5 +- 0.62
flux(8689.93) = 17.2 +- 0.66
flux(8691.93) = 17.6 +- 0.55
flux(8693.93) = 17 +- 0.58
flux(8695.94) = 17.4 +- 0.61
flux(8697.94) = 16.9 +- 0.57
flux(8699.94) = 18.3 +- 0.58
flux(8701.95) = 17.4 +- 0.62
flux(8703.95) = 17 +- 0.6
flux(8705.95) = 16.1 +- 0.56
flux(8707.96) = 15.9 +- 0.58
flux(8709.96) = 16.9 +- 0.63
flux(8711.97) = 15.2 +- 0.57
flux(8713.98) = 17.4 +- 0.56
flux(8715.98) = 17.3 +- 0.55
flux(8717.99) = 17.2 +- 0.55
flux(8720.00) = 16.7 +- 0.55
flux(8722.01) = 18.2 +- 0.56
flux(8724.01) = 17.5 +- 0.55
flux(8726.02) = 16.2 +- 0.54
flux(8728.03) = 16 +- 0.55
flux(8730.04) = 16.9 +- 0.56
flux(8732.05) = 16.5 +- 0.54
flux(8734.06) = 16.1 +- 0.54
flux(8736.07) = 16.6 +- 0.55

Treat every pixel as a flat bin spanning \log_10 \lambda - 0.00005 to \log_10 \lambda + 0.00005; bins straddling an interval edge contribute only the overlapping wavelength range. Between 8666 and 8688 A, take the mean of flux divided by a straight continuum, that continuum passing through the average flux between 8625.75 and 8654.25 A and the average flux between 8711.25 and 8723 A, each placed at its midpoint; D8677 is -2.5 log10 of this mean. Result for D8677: 0.055 mag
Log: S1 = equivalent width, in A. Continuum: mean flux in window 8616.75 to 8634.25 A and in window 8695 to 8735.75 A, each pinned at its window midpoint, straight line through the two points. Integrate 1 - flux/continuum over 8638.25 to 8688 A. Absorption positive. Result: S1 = 3.3 A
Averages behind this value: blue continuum 17.4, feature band 16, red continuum 16.9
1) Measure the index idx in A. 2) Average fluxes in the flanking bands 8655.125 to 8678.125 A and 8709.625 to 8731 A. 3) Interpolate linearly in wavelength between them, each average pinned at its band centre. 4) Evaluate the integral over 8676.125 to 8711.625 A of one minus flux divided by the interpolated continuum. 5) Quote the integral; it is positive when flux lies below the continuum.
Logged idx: -1.6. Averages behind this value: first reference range 15.1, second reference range 16.9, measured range 16.7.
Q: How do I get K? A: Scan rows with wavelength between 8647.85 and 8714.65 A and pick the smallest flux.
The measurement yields 9.06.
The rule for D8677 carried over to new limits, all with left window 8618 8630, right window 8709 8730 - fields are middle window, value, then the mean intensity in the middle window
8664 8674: 0.08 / 15.9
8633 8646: 0.01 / 17.1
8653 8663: 0.19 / 14.4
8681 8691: 0.04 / 16.4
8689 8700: -0.02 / 17.3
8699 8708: -0.01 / 17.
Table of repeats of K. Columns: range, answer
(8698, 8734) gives 15.2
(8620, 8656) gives 16.3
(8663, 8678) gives 13.9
